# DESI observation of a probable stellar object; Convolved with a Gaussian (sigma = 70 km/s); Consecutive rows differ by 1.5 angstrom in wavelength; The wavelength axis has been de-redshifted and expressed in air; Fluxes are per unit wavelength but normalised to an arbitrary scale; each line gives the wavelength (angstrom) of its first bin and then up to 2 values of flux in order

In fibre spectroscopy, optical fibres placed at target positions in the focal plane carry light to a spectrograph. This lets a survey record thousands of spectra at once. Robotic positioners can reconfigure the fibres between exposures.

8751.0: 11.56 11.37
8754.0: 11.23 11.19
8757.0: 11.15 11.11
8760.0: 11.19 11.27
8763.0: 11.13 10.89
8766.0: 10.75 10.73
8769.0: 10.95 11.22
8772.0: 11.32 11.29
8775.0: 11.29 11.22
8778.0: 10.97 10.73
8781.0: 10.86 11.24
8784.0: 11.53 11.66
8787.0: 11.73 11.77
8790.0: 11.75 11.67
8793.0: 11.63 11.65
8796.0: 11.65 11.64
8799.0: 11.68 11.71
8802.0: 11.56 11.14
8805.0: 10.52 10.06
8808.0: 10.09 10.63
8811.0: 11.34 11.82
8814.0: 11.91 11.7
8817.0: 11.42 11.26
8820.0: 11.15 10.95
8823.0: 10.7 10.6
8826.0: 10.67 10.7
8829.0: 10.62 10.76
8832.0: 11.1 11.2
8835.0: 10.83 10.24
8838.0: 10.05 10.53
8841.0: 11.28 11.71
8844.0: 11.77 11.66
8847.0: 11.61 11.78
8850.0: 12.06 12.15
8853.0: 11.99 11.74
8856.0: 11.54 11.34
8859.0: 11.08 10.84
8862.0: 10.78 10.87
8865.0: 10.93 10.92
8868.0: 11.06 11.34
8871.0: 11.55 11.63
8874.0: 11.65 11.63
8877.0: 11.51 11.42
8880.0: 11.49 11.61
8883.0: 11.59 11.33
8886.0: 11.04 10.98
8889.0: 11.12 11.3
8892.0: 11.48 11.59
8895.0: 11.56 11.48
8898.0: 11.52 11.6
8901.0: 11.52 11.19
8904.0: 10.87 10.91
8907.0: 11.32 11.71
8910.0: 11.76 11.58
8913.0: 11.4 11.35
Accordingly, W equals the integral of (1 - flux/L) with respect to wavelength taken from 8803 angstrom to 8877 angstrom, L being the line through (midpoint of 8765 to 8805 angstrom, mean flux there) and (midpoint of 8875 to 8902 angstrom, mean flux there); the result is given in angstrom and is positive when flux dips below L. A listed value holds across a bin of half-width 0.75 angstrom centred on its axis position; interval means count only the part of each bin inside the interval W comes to 1.4 angstrom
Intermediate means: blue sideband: 11.3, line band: 11.2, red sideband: 11.4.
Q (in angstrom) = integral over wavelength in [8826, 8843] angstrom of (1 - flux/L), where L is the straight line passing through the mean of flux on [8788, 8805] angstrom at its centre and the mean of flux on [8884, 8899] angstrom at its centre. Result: 1.0 angstrom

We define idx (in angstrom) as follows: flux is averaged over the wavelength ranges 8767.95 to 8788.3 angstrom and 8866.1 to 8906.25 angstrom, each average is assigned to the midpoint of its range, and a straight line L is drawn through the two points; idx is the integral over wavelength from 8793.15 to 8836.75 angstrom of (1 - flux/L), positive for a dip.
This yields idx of 0.72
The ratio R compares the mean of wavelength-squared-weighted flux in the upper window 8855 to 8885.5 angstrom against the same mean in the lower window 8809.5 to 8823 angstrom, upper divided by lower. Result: 1.0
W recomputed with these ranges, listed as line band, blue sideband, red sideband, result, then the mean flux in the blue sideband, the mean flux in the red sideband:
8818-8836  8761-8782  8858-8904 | 0.5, 11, 11.3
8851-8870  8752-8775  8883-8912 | 0.1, 11.1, 11.4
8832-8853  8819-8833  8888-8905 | -0.7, 10.8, 11.4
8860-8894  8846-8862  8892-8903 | 0.7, 11.6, 11.5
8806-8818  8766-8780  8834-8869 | 0.0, 11.1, 11.3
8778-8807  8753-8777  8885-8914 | -0.5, 11.1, 11.4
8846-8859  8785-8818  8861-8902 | -0.4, 11.4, 11.3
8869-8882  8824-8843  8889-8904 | -0.4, 10.8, 11.4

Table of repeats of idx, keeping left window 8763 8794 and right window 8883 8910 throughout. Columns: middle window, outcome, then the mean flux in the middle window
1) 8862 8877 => 0.1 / 11.3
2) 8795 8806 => -0.1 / 11.4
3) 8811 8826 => 0.0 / 11.3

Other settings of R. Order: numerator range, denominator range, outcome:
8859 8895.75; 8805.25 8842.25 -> 1.05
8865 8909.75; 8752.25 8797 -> 1.04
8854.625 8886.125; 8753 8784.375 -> 1.04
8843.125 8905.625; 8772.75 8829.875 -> 1.03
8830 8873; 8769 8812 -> 1.01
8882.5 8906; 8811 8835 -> 1.04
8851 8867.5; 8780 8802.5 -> 0.99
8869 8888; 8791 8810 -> 1.04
